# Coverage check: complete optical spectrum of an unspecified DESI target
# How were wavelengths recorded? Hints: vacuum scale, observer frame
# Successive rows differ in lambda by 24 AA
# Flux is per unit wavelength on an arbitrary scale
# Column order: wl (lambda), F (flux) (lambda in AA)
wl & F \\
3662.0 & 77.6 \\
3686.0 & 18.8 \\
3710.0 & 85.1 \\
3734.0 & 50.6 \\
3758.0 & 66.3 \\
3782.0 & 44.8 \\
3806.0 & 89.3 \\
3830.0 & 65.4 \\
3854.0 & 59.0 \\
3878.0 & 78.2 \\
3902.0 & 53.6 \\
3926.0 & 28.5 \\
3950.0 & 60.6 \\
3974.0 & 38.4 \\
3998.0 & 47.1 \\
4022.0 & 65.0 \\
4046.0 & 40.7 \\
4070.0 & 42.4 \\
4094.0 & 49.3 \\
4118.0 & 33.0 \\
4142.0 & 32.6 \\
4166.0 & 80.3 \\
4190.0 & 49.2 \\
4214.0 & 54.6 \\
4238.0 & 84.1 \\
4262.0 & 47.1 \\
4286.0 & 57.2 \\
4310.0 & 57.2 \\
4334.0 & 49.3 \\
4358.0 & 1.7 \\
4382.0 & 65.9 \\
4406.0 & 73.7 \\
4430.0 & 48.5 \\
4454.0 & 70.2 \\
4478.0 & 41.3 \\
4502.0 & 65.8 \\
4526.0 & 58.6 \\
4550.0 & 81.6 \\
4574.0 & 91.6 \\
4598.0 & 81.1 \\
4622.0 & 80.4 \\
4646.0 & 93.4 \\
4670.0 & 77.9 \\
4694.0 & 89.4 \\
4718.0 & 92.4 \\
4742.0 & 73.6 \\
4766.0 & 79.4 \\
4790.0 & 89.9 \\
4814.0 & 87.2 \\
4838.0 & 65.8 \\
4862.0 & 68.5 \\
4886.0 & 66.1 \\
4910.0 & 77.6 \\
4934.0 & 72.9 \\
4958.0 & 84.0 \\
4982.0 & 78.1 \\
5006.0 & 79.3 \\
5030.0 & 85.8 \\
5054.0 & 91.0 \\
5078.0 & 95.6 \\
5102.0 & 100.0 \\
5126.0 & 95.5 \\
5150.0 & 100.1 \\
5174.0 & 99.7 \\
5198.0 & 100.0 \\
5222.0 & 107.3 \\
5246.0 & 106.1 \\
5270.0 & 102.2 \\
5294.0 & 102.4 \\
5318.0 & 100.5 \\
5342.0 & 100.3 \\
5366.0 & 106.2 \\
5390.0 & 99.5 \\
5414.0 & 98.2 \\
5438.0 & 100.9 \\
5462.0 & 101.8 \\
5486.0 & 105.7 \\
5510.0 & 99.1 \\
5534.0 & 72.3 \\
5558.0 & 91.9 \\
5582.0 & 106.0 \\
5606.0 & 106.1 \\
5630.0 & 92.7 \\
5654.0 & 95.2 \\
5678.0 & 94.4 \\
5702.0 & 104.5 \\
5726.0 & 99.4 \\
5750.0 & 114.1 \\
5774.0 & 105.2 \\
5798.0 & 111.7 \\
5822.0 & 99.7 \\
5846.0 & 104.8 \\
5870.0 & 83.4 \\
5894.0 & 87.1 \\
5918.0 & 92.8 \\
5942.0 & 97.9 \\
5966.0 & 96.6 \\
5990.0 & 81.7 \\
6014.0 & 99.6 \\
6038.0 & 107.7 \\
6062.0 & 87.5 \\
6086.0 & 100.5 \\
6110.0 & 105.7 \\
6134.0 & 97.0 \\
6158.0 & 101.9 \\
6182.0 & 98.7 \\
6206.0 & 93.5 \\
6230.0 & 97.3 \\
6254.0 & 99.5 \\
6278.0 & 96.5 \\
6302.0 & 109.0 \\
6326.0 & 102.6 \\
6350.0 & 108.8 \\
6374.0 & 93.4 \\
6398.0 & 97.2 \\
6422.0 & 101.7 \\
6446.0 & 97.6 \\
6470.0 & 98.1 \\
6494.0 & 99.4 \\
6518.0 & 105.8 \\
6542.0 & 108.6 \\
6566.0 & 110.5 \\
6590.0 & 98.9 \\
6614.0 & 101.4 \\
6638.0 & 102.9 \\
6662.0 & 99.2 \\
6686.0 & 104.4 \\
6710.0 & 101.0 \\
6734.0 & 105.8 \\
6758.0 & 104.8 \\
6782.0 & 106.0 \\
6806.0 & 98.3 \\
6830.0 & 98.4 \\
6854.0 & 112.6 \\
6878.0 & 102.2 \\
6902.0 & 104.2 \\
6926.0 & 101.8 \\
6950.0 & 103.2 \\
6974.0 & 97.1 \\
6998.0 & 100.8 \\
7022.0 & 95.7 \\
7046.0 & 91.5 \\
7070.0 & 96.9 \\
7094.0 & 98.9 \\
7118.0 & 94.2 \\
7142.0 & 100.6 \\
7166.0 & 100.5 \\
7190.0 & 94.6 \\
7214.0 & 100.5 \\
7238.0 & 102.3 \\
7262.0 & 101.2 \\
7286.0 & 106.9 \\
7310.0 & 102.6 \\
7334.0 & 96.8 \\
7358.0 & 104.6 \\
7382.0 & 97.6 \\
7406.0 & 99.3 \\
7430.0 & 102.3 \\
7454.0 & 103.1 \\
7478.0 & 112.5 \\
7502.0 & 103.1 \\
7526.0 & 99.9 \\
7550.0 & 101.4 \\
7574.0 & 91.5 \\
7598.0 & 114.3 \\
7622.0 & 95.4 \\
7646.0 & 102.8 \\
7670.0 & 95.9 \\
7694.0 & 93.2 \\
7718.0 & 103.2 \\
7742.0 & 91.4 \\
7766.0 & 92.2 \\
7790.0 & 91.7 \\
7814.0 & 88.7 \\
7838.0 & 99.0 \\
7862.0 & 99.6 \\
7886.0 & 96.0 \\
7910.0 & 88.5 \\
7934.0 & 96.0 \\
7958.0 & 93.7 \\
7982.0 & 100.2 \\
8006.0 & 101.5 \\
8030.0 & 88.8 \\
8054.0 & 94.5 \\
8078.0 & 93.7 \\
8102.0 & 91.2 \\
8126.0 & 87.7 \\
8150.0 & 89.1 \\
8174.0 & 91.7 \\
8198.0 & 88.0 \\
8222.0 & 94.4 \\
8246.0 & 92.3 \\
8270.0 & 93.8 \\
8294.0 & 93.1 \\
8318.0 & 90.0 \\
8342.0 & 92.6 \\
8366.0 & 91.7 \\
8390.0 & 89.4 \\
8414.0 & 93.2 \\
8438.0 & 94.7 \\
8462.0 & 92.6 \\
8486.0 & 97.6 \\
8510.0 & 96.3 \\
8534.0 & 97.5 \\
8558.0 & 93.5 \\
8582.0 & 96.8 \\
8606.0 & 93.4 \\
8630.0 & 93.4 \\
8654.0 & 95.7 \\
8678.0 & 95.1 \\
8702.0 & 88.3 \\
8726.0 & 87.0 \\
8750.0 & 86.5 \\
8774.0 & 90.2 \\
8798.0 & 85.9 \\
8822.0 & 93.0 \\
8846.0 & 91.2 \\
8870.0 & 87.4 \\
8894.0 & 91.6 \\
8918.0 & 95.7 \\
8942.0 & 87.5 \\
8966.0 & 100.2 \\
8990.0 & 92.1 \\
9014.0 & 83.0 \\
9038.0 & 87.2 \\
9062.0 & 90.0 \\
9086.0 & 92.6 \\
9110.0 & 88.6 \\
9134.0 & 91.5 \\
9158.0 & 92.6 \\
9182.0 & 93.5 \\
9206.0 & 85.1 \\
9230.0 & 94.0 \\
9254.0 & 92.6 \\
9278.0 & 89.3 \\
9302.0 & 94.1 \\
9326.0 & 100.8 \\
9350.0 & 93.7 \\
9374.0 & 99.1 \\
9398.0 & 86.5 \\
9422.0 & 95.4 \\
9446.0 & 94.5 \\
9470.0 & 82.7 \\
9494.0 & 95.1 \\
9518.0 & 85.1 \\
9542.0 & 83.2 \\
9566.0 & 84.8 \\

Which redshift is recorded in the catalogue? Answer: 0.137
